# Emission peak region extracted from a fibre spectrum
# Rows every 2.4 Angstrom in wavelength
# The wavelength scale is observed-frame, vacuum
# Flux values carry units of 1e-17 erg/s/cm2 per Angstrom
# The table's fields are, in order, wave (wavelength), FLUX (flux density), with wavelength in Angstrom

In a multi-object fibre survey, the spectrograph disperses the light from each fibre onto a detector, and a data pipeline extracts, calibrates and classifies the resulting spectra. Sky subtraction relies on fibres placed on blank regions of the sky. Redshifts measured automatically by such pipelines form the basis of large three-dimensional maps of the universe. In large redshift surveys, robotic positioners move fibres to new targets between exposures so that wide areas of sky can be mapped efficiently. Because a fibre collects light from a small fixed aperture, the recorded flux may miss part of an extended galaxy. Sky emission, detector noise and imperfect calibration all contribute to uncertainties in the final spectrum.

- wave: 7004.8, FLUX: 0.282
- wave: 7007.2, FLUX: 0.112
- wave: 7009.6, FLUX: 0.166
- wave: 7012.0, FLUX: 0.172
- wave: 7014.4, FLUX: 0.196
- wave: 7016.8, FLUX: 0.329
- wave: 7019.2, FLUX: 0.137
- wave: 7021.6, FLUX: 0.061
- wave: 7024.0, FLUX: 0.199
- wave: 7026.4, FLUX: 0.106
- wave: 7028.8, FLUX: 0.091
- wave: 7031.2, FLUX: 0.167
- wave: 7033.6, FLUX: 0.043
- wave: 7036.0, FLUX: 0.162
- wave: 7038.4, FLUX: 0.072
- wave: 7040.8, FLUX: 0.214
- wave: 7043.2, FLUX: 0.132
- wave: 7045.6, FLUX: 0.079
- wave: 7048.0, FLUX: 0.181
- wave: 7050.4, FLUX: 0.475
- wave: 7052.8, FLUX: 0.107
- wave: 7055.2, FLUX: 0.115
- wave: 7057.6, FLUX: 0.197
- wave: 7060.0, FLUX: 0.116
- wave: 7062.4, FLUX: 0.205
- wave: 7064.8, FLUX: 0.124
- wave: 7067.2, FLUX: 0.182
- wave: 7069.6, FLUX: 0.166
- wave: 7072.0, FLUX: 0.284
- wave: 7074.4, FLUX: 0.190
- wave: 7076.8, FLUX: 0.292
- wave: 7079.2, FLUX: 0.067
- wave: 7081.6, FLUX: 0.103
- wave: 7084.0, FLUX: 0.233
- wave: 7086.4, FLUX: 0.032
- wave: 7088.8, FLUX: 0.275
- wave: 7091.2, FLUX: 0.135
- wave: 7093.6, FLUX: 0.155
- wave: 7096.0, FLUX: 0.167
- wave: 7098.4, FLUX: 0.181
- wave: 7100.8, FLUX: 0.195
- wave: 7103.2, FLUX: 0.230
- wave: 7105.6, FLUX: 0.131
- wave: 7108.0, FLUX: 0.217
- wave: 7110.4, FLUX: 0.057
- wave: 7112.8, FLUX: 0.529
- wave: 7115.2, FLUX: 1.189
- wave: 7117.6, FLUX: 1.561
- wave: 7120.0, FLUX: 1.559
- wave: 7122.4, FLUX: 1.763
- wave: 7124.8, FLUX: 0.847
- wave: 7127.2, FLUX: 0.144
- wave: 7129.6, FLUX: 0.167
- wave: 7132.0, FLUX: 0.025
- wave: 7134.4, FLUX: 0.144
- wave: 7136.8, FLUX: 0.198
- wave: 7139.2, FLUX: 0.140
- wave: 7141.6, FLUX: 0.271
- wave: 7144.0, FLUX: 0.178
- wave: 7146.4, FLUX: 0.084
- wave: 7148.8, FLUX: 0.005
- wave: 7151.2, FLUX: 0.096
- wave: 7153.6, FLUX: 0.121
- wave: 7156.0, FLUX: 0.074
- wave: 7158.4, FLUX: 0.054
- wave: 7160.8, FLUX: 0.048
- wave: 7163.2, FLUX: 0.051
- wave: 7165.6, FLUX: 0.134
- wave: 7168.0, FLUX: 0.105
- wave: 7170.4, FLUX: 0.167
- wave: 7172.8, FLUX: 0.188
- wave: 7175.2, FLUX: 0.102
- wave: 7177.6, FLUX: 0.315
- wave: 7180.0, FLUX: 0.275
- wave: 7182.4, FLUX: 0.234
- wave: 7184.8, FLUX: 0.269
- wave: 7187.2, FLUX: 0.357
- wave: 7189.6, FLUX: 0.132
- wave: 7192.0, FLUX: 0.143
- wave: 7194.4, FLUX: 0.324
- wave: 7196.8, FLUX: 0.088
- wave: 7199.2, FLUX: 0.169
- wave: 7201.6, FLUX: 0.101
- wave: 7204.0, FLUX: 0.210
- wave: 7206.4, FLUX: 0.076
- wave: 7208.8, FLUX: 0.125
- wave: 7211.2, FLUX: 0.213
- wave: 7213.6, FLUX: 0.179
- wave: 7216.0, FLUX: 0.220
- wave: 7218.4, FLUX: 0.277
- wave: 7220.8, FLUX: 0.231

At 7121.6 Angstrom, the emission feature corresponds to [O II] 3727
